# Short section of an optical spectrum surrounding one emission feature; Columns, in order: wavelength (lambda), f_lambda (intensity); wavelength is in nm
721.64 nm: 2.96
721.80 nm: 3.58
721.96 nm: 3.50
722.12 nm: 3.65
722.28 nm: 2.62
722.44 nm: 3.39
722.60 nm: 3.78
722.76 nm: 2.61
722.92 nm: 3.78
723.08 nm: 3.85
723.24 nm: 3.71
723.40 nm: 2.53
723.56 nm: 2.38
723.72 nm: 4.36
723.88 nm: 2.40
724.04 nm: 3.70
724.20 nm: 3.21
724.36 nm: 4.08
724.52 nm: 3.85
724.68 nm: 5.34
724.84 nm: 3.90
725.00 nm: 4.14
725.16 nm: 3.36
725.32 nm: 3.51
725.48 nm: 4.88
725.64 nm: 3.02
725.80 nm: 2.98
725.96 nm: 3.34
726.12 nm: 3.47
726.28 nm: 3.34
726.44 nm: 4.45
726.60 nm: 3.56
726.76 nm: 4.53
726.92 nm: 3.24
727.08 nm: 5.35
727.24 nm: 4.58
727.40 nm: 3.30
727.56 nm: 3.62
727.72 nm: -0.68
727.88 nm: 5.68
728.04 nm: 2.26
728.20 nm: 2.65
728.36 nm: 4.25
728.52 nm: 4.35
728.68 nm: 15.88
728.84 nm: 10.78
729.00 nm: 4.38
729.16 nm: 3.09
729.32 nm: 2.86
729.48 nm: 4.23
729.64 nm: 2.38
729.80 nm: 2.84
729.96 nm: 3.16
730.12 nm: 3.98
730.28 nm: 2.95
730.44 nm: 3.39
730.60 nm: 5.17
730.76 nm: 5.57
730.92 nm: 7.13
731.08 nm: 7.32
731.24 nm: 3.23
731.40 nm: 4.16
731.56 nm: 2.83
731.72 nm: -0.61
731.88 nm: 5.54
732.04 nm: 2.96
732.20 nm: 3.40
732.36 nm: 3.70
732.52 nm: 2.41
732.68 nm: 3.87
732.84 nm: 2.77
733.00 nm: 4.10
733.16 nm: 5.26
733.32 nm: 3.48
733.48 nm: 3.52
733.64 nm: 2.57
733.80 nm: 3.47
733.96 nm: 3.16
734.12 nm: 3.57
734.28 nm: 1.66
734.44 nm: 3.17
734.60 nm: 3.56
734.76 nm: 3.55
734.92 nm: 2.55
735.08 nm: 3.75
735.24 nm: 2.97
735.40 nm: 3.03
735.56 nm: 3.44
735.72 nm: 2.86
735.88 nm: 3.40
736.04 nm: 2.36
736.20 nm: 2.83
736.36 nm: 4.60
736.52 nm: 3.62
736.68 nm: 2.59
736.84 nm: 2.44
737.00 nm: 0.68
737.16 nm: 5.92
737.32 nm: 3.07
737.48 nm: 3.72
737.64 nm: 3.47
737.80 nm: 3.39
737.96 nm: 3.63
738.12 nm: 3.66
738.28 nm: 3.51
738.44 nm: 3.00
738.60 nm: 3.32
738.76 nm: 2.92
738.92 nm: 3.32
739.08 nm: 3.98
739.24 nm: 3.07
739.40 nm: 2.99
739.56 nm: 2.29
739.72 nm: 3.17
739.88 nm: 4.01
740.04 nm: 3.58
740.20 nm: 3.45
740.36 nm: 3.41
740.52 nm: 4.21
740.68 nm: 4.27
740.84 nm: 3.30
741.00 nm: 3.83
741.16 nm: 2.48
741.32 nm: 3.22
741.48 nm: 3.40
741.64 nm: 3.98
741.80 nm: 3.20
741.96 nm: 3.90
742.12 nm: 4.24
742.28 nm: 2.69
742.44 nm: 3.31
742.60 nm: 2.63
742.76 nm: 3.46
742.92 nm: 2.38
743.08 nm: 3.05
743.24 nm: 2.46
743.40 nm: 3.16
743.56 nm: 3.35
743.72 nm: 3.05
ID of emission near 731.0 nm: [N II] 6583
